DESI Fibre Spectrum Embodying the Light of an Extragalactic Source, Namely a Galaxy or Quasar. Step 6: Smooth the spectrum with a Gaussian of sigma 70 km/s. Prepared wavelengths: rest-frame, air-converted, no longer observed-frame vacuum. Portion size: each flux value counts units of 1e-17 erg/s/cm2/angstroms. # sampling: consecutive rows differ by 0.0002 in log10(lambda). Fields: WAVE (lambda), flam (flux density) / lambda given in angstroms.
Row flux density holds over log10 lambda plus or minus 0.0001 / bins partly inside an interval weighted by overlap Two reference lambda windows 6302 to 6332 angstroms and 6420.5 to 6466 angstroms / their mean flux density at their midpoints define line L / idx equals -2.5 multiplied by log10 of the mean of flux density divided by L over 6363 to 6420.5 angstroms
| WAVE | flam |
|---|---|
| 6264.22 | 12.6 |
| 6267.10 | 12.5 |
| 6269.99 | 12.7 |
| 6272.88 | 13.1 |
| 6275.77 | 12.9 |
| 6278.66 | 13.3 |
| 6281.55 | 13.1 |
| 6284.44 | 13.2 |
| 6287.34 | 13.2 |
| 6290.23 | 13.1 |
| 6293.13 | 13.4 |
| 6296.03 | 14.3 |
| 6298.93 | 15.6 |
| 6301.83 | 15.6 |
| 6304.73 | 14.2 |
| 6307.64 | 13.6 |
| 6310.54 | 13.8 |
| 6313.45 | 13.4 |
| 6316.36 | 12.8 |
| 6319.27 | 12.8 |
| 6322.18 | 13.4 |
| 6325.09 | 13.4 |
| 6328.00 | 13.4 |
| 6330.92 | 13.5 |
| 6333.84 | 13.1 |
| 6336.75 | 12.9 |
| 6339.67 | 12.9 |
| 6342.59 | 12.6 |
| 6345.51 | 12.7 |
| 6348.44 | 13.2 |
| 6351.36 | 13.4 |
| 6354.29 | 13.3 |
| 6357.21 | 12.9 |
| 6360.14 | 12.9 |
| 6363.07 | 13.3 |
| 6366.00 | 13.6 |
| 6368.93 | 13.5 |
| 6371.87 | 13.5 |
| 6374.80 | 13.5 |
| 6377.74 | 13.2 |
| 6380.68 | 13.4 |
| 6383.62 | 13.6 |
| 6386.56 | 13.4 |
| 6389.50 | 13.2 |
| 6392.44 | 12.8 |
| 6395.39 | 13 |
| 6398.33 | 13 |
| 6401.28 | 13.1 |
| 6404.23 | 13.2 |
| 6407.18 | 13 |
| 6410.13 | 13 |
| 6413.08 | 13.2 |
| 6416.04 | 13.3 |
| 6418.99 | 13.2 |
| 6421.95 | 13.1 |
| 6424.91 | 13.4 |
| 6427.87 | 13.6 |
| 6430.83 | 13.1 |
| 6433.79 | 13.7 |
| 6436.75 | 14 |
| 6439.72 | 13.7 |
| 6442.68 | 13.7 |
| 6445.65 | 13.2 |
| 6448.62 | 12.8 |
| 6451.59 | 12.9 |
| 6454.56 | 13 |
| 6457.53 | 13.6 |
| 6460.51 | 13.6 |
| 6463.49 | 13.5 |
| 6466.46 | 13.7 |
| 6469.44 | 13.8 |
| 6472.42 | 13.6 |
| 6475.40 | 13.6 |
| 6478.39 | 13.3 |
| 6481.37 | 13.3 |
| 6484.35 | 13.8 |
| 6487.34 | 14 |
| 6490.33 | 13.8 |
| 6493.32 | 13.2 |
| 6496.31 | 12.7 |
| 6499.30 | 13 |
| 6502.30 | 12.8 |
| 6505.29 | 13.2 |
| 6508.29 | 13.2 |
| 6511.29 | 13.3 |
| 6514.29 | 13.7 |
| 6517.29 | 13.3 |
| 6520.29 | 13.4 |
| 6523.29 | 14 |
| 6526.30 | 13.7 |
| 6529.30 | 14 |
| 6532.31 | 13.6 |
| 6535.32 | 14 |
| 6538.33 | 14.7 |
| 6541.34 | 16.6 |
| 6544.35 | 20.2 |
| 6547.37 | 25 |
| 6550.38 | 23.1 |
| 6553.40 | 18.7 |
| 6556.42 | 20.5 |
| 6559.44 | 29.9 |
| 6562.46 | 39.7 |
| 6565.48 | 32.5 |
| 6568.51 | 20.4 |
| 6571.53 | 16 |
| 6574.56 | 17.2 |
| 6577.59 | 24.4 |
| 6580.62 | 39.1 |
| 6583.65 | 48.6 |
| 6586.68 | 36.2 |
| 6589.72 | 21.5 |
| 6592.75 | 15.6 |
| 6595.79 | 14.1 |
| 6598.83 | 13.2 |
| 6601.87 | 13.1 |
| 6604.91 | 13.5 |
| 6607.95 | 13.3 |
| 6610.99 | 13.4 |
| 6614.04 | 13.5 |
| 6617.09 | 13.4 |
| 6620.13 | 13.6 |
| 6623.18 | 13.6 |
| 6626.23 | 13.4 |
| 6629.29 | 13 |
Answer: 0.02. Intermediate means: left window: 13.5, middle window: 13.2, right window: 13.4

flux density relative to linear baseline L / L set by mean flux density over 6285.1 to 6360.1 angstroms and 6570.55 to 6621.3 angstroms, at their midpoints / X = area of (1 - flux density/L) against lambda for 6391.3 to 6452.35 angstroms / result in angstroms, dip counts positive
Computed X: 10.0 angstroms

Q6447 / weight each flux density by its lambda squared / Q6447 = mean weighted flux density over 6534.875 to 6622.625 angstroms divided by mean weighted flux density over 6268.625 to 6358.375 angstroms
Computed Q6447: 1.72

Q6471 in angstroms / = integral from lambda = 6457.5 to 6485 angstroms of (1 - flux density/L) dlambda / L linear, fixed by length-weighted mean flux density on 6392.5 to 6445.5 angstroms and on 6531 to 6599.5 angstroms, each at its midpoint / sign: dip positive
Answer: 5.4 angstroms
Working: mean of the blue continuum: 13.3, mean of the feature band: 13.6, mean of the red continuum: 23.4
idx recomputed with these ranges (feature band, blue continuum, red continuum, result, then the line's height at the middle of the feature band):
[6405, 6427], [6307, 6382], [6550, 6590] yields 0.33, 17.9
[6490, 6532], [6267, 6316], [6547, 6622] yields 0.43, 19.8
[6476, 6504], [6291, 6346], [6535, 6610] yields 0.42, 19.6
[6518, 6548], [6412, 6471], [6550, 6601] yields 0.35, 21.5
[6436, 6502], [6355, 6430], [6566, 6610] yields 0.23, 16.7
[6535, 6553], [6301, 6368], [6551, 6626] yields 0.04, 19.9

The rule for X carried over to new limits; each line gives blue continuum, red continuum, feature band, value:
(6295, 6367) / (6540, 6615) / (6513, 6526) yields 4.3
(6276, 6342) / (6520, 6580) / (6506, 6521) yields 4.7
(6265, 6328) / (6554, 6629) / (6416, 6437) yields 4.3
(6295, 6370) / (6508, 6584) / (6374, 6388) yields 1.5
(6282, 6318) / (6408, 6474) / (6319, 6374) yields 2.0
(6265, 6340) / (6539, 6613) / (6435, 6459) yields 6.4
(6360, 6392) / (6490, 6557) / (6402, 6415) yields 0.7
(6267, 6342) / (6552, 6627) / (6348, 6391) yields 5.3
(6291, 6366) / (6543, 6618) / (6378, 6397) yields 2.8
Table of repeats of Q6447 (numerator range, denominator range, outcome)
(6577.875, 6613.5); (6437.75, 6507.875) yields 1.69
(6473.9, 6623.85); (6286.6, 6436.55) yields 1.43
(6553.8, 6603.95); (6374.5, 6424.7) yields 1.99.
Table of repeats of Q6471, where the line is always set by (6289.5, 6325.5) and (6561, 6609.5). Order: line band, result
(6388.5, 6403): 3.4 angstroms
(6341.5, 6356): 2.1 angstroms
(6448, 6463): 4.6 angstroms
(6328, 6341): 1.4 angstroms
